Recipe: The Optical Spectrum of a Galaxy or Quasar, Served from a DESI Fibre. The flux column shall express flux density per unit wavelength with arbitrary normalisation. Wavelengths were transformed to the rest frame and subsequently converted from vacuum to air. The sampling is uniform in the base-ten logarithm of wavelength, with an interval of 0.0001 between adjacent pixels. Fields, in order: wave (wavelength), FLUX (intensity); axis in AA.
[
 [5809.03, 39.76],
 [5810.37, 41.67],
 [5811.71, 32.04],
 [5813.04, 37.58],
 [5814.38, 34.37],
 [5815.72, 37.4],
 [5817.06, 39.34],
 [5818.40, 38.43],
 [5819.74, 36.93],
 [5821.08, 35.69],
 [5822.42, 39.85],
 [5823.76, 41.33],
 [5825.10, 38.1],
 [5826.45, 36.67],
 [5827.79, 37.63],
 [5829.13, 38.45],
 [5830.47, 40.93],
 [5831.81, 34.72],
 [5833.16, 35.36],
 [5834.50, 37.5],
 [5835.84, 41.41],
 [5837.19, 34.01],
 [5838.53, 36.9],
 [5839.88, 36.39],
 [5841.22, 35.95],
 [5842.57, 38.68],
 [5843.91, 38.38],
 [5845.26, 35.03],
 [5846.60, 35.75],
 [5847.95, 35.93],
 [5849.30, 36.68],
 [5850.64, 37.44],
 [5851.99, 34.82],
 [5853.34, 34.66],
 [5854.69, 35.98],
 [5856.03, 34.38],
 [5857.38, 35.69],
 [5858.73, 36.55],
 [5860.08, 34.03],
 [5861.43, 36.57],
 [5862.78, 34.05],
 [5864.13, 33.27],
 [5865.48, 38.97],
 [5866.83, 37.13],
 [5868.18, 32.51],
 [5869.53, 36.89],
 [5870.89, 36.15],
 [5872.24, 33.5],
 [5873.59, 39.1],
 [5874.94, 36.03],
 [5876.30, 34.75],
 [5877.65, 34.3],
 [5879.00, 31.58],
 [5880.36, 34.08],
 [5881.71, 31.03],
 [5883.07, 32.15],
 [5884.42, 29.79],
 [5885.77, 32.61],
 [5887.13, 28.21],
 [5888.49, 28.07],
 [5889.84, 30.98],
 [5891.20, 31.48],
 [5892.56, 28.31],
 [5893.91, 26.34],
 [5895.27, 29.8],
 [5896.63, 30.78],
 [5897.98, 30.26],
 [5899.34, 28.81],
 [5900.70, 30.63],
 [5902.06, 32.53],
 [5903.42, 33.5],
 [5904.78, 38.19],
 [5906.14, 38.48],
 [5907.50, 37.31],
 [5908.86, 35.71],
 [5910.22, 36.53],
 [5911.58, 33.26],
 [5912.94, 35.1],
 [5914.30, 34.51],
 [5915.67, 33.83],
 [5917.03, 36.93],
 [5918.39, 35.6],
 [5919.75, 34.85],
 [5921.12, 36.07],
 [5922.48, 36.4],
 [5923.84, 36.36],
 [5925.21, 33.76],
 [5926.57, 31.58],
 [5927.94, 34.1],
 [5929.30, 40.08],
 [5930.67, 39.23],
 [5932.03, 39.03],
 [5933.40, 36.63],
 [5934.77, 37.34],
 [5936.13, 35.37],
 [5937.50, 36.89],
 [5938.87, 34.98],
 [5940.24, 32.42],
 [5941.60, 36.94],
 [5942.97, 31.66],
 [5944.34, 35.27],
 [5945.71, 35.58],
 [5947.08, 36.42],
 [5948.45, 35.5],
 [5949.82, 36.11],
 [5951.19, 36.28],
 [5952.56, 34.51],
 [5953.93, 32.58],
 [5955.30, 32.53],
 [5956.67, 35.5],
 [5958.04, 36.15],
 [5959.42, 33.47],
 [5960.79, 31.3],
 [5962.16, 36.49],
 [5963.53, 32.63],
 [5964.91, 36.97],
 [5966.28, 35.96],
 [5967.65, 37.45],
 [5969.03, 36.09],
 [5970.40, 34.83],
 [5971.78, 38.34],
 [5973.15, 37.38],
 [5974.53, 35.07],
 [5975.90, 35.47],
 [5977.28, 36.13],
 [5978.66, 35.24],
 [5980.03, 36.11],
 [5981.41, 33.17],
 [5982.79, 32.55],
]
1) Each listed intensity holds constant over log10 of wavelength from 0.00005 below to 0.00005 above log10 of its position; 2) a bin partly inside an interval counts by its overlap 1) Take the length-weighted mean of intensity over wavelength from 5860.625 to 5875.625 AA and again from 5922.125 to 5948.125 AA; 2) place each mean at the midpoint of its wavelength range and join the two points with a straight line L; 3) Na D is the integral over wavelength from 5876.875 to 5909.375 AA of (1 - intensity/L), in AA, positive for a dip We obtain 3.6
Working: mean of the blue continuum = 35.8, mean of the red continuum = 35.8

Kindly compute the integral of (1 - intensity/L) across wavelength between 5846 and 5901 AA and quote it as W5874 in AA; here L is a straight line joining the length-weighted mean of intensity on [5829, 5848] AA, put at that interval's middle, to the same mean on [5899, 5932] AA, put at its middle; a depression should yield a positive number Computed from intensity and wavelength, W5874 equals 4.3 AA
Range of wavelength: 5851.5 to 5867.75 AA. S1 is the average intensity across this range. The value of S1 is 35.5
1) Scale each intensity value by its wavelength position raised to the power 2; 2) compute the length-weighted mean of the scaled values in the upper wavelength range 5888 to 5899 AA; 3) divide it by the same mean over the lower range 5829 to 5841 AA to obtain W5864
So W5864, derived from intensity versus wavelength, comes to 0.8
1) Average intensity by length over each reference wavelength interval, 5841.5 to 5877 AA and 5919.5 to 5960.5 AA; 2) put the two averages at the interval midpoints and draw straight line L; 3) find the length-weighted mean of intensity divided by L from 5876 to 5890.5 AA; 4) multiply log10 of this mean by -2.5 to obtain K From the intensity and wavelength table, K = 0.136 mag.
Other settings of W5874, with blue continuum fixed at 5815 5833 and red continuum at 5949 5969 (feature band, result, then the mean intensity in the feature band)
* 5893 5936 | 1.6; 34.6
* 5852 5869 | 0.9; 35.3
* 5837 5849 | 0.4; 36.4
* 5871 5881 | 0.5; 34.8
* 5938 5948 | 0.1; 34.8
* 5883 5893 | 1.8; 30.1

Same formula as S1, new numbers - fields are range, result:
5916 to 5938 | 36.2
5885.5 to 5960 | 34.2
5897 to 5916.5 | 34.2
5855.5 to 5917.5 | 33.6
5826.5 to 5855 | 36.8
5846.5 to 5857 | 35.7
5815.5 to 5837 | 38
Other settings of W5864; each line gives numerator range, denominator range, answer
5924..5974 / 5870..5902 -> 1.14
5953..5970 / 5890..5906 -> 1.14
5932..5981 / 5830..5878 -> 1.01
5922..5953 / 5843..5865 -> 1.03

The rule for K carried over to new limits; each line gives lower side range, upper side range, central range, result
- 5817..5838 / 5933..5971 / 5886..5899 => 0.23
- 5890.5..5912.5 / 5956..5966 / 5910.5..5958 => -0.05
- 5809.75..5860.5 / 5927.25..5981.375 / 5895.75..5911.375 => 0.07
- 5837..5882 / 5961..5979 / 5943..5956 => 0.03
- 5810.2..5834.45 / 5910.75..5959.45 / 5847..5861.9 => 0.04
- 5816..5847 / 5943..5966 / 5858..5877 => 0.03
